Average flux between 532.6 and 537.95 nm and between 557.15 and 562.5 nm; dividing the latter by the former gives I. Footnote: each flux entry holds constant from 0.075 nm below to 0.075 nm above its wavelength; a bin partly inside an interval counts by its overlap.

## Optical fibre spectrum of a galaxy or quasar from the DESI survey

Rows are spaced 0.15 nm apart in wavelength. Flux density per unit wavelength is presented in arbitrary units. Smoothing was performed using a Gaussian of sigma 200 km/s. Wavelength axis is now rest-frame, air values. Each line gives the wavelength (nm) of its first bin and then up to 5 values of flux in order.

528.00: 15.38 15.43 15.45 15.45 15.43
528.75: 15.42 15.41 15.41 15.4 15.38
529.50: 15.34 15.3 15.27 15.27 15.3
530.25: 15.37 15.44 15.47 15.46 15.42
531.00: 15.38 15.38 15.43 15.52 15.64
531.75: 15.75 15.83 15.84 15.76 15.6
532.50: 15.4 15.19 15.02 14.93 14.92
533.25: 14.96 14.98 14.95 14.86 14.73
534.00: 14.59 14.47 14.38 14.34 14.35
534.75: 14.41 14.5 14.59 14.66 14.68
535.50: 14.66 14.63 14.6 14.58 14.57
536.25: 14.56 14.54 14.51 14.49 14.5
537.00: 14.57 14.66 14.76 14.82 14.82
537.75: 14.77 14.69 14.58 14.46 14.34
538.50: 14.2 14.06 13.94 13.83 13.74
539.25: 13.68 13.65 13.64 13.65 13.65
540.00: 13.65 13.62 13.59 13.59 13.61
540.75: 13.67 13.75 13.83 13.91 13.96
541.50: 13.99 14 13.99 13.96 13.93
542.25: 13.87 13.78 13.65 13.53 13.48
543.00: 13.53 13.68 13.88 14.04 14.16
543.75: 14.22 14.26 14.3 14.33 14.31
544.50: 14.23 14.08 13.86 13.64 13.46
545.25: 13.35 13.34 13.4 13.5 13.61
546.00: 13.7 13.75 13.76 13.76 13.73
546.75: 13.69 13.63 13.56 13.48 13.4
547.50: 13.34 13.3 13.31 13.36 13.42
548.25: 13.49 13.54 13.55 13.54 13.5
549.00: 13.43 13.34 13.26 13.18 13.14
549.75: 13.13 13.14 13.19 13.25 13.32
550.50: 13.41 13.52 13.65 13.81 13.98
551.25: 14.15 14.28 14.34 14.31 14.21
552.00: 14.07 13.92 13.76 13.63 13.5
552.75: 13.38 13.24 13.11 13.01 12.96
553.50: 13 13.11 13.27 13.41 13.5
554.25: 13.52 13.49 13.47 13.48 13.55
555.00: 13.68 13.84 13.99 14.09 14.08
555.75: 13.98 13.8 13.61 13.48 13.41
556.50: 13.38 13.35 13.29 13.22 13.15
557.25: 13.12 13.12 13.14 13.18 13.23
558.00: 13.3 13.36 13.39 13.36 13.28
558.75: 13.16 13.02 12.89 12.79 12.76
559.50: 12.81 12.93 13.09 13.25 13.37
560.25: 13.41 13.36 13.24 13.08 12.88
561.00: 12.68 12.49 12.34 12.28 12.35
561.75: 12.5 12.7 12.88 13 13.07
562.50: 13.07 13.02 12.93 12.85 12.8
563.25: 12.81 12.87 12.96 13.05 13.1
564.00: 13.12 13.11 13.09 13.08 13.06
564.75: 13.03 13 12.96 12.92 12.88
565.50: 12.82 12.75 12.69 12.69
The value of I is 0.9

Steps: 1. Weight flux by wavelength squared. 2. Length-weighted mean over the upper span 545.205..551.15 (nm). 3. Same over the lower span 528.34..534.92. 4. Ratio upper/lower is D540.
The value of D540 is 0.9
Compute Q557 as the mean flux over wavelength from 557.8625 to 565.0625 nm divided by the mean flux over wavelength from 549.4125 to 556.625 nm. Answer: 0.96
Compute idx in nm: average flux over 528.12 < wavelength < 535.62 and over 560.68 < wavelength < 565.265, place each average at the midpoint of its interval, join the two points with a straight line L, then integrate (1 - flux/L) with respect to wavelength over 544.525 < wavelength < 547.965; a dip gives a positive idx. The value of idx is 0.13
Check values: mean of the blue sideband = 15.2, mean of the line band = 13.6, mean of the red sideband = 12.9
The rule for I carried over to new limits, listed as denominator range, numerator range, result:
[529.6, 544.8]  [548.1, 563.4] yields 0.92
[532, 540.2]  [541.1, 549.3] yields 0.94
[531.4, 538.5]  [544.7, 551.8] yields 0.91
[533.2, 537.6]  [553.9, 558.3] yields 0.92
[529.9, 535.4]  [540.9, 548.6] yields 0.91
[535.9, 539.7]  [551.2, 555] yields 0.95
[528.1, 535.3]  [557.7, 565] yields 0.86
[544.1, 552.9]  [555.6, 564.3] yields 0.96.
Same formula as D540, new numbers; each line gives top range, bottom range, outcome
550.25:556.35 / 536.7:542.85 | 1.02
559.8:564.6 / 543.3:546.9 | 0.99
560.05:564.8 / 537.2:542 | 1.00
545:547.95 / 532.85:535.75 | 0.96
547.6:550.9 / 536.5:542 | 0.98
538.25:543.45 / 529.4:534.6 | 0.94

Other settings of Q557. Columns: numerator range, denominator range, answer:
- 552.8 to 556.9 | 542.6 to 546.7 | 0.98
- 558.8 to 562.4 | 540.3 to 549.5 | 0.94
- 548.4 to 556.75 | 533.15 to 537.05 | 0.93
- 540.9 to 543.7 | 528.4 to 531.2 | 0.90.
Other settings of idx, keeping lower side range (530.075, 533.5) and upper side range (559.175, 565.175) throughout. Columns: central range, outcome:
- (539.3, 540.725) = 0.106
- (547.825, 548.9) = 0.044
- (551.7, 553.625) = 0.028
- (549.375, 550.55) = 0.059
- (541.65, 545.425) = 0.145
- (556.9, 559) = 0.009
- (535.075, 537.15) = 0.063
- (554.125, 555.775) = -0.026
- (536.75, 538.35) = 0.030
